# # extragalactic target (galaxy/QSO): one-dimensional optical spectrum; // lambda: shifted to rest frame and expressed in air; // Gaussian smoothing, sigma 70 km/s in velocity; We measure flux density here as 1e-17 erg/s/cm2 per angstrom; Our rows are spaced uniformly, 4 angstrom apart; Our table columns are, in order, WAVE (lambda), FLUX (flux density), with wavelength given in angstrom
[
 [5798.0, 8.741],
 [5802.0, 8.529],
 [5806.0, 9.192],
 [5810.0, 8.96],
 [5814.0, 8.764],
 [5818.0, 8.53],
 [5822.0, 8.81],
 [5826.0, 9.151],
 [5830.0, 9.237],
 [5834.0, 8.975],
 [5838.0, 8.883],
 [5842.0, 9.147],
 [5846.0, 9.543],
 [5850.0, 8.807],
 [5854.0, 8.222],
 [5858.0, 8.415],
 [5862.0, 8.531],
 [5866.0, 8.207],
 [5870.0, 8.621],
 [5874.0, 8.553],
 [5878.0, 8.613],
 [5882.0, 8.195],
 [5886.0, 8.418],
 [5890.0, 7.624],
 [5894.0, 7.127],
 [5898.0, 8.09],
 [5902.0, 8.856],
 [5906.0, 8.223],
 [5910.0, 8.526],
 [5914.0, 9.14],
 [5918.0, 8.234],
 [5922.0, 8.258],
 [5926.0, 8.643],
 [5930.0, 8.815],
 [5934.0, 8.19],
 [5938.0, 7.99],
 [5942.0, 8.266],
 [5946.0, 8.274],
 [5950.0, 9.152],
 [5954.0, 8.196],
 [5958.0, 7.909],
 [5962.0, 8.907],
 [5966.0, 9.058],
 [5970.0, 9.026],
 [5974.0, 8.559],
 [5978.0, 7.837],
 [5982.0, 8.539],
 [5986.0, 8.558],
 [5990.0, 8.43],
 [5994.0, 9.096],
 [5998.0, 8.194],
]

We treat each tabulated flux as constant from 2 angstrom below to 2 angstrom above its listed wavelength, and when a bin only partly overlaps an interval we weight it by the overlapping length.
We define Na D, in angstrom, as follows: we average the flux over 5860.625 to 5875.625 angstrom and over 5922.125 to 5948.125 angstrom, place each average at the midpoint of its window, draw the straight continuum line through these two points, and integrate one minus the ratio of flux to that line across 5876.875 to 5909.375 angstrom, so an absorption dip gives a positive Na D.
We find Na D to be 1.10 angstrom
